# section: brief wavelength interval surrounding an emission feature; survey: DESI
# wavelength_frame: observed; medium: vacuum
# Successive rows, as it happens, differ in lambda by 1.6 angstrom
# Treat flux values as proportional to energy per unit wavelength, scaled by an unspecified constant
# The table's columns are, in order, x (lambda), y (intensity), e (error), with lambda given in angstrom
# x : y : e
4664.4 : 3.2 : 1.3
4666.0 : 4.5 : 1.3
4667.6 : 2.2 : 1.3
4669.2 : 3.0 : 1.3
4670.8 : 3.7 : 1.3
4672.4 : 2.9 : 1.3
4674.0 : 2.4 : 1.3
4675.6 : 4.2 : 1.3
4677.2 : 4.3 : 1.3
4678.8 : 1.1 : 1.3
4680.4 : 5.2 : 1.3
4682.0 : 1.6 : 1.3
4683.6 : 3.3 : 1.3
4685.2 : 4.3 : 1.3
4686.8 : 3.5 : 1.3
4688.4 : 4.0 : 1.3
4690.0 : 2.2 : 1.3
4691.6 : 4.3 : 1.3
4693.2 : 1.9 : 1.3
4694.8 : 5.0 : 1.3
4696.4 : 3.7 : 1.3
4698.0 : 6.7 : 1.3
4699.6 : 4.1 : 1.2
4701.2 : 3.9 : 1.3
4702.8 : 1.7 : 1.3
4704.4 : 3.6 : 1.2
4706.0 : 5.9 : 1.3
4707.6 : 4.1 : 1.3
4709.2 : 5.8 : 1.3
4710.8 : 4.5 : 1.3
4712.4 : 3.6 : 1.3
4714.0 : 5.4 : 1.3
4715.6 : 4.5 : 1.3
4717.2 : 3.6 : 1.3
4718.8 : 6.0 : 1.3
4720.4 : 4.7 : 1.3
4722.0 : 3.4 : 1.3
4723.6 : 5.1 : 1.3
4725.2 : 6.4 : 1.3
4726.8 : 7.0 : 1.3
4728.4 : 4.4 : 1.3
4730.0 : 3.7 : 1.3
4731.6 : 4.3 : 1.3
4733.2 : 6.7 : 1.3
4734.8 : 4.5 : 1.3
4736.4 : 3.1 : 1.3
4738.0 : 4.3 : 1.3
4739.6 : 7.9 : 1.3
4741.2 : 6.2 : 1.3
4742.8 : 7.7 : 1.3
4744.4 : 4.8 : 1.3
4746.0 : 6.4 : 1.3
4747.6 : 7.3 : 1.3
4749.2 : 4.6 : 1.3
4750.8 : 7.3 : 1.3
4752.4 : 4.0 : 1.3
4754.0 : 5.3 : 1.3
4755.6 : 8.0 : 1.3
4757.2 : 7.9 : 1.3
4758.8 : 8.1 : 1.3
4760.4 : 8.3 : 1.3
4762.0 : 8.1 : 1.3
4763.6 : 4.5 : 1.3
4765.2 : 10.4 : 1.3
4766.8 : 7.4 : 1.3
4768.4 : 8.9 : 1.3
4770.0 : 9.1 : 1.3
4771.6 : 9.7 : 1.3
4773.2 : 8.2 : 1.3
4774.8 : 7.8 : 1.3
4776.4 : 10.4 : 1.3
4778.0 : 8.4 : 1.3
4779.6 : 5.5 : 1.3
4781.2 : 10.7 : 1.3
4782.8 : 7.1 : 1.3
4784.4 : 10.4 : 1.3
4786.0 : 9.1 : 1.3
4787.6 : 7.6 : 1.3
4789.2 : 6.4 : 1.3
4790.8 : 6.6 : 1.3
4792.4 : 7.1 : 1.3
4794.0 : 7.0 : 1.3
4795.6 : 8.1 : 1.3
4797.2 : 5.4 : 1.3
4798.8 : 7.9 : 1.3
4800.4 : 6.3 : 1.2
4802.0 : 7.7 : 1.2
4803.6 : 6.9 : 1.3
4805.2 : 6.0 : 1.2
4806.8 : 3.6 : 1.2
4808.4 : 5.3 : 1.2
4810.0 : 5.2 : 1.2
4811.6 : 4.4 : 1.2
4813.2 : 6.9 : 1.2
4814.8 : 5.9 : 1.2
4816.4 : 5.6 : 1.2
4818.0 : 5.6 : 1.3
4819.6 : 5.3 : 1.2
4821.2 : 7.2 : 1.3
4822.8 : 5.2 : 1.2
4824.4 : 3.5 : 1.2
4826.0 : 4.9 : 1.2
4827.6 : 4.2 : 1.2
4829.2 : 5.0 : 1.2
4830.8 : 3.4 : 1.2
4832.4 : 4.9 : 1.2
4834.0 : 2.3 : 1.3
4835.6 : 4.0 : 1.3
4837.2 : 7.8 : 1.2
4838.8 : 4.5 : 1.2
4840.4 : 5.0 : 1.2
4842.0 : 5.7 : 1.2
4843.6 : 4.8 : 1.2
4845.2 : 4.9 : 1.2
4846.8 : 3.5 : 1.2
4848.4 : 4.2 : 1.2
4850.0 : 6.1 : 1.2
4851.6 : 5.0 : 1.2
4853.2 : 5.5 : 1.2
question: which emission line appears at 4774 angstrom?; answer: C IV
